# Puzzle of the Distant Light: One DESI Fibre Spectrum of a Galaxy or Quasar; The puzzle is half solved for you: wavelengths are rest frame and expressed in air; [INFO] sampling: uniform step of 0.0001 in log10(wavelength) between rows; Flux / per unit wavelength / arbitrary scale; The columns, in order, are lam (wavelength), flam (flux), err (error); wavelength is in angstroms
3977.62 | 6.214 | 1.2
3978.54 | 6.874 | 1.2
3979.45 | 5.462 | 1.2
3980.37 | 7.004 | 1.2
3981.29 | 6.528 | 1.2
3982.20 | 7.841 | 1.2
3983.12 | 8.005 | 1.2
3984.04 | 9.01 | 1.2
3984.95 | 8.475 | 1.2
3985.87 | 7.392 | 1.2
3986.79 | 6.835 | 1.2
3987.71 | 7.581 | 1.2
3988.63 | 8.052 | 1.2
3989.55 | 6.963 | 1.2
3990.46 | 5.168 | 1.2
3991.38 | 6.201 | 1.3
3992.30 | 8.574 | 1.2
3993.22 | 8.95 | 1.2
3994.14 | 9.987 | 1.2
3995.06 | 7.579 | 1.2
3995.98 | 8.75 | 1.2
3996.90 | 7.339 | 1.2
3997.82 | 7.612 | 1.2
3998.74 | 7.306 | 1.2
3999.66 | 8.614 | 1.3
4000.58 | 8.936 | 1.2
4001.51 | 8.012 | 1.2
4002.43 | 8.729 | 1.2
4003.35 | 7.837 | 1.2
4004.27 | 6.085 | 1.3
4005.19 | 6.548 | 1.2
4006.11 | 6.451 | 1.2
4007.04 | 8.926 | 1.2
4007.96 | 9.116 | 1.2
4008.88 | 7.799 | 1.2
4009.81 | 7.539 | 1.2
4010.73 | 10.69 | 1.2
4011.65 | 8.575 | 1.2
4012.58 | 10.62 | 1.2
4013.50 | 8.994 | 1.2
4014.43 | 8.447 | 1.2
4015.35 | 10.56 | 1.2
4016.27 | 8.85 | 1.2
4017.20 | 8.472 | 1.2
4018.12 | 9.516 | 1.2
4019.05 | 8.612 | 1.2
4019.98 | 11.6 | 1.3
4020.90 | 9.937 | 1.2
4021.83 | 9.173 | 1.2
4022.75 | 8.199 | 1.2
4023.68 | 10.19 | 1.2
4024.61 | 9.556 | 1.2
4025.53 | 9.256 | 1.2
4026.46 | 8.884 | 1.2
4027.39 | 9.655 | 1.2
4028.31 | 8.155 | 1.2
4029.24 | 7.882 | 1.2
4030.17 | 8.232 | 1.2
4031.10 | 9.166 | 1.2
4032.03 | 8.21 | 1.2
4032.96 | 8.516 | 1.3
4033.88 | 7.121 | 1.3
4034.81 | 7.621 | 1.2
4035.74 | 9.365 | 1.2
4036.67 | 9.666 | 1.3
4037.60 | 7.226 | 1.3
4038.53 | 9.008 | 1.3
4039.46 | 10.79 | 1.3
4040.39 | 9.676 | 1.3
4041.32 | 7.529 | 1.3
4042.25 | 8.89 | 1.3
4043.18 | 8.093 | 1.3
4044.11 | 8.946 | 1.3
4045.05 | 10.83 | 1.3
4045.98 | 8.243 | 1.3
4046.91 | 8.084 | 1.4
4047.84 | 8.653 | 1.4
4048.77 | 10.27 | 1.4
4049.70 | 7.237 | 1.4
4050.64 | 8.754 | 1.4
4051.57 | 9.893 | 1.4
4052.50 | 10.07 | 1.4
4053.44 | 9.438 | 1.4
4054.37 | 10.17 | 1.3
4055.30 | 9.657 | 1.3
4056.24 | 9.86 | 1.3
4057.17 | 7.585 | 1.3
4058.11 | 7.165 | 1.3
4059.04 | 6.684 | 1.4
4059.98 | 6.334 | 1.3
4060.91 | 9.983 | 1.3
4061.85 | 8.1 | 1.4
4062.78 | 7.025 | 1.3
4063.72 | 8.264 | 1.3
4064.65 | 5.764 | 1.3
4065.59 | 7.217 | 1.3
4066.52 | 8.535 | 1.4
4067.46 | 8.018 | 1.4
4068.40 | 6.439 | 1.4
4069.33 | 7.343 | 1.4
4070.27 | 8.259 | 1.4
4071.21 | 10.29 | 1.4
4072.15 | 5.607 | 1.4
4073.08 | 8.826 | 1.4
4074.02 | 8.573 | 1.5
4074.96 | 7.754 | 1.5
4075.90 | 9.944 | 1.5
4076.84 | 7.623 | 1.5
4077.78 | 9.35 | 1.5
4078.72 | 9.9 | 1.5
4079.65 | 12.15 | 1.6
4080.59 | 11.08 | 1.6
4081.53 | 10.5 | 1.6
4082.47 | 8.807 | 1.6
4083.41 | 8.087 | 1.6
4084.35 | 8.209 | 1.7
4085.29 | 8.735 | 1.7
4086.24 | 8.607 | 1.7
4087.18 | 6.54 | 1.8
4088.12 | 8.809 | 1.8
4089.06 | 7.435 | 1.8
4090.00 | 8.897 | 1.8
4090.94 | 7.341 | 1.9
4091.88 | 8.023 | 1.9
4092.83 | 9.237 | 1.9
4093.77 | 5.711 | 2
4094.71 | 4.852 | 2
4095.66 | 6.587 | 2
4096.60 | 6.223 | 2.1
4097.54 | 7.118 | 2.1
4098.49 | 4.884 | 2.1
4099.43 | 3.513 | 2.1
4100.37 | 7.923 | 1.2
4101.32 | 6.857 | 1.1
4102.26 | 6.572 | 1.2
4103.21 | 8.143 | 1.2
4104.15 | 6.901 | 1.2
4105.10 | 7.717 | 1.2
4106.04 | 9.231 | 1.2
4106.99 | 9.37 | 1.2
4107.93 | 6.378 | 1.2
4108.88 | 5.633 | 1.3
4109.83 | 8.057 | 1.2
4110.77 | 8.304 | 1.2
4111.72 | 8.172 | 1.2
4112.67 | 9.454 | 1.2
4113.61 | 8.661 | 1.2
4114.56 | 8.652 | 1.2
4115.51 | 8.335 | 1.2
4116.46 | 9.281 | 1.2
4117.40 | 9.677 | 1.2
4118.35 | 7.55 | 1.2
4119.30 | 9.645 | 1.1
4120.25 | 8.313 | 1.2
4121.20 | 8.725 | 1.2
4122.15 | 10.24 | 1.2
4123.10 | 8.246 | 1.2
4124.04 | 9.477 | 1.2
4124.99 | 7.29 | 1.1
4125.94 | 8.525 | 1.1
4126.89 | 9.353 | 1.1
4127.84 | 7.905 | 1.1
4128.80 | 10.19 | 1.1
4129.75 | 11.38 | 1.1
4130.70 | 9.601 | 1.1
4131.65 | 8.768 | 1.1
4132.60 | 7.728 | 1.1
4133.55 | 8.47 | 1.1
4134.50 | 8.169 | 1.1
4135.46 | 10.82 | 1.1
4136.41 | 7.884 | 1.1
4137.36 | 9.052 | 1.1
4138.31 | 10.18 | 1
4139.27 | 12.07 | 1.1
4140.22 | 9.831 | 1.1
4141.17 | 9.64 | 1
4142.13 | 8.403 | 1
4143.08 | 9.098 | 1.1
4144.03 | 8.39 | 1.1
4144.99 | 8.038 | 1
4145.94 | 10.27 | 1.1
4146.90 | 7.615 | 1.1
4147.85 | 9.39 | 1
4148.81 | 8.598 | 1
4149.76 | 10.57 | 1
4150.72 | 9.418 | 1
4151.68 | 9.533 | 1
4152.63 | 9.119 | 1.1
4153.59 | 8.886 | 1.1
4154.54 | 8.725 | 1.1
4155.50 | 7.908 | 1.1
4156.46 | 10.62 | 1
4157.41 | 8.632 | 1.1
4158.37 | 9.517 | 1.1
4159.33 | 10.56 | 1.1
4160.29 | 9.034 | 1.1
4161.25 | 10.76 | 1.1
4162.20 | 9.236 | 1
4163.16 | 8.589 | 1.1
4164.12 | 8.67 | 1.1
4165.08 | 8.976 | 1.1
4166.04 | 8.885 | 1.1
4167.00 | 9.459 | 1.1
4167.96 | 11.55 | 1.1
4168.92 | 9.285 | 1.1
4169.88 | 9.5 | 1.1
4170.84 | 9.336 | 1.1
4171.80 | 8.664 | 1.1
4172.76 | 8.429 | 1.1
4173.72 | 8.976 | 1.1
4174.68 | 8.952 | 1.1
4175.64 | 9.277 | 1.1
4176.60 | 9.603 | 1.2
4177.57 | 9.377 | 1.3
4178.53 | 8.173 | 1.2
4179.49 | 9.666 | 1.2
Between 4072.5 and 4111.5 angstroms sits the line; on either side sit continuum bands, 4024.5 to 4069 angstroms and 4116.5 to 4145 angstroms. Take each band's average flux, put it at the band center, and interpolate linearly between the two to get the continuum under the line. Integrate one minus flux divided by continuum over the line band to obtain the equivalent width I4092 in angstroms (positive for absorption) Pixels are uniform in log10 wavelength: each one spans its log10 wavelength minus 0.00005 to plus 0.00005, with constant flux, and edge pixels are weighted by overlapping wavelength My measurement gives 4.1 angstroms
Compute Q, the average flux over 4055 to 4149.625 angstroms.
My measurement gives 8.34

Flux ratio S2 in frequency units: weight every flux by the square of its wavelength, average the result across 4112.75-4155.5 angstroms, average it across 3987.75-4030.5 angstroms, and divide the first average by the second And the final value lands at 1.14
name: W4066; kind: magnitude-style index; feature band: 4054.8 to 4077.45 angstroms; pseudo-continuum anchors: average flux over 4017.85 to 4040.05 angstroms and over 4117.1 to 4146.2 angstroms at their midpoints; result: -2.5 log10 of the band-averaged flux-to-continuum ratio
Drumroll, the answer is 0.136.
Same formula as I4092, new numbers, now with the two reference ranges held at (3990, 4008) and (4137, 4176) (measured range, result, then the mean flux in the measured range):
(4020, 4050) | -2.7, 8.87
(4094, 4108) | 3.1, 6.81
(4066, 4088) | -0.3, 8.66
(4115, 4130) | 0.0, 8.97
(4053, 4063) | 0.0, 8.4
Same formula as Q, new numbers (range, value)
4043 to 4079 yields 8.42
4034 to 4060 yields 8.79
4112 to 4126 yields 8.81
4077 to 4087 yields 9.39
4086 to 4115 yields 7.4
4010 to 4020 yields 9.39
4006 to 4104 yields 8.44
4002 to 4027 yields 8.86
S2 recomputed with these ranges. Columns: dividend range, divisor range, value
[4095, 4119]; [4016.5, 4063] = 0.89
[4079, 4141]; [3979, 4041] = 1.05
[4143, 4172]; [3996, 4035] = 1.15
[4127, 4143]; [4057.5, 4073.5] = 1.27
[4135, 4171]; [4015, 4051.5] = 1.11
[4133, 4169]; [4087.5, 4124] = 1.22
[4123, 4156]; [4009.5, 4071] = 1.10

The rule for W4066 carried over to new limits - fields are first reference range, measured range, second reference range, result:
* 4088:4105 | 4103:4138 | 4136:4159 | -0.08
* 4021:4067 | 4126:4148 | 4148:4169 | 0.00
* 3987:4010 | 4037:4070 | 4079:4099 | -0.07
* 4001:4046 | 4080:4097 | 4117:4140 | 0.13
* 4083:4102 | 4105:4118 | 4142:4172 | -0.08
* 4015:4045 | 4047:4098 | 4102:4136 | 0.06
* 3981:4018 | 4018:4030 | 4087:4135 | -0.14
